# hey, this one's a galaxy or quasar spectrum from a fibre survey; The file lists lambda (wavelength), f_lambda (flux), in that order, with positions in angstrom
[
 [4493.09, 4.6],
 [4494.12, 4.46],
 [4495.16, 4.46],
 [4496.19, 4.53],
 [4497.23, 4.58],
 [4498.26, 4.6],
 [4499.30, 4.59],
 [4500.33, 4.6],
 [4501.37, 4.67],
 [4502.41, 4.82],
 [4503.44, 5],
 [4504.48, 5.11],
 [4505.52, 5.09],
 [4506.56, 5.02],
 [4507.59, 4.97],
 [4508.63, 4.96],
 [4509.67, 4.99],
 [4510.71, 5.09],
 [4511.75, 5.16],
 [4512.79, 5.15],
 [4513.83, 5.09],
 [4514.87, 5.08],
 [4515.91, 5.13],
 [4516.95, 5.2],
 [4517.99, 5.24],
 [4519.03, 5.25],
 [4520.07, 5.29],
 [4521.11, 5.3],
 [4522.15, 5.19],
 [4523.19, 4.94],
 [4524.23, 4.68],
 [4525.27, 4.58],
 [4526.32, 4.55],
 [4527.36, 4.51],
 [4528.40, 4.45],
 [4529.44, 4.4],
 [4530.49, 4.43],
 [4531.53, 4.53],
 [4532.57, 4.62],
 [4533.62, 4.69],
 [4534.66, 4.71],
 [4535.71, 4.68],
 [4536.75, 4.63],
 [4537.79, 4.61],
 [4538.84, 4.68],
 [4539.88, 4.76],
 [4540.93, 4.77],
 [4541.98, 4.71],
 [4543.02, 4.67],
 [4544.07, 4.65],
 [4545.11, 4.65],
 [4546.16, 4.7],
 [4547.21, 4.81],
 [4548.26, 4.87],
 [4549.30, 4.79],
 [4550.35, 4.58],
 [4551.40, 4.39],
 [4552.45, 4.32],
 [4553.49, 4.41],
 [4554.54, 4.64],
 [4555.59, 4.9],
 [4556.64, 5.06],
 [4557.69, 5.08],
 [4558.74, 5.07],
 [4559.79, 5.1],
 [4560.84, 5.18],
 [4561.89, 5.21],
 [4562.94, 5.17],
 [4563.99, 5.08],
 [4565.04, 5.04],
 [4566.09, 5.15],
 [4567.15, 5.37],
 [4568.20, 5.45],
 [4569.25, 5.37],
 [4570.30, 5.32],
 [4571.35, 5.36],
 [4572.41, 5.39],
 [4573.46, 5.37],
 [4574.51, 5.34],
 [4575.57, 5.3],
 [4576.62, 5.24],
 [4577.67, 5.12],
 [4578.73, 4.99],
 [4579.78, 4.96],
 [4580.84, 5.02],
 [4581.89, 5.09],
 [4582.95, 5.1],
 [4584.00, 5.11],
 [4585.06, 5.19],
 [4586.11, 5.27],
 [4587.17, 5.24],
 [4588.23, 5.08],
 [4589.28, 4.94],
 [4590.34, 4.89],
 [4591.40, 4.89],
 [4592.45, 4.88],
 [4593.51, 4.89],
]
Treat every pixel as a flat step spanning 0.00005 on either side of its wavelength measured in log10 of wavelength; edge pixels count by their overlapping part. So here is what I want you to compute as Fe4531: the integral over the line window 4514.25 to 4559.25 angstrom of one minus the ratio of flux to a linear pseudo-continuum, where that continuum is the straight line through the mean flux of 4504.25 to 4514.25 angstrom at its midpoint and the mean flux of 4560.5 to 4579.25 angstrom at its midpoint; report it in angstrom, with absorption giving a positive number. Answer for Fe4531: 3.2 angstrom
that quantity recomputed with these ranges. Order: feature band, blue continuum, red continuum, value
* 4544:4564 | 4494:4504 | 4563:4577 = 1.2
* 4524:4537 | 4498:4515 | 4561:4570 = 1.3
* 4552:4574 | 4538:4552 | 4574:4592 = -1.0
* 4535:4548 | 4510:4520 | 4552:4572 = 1.0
